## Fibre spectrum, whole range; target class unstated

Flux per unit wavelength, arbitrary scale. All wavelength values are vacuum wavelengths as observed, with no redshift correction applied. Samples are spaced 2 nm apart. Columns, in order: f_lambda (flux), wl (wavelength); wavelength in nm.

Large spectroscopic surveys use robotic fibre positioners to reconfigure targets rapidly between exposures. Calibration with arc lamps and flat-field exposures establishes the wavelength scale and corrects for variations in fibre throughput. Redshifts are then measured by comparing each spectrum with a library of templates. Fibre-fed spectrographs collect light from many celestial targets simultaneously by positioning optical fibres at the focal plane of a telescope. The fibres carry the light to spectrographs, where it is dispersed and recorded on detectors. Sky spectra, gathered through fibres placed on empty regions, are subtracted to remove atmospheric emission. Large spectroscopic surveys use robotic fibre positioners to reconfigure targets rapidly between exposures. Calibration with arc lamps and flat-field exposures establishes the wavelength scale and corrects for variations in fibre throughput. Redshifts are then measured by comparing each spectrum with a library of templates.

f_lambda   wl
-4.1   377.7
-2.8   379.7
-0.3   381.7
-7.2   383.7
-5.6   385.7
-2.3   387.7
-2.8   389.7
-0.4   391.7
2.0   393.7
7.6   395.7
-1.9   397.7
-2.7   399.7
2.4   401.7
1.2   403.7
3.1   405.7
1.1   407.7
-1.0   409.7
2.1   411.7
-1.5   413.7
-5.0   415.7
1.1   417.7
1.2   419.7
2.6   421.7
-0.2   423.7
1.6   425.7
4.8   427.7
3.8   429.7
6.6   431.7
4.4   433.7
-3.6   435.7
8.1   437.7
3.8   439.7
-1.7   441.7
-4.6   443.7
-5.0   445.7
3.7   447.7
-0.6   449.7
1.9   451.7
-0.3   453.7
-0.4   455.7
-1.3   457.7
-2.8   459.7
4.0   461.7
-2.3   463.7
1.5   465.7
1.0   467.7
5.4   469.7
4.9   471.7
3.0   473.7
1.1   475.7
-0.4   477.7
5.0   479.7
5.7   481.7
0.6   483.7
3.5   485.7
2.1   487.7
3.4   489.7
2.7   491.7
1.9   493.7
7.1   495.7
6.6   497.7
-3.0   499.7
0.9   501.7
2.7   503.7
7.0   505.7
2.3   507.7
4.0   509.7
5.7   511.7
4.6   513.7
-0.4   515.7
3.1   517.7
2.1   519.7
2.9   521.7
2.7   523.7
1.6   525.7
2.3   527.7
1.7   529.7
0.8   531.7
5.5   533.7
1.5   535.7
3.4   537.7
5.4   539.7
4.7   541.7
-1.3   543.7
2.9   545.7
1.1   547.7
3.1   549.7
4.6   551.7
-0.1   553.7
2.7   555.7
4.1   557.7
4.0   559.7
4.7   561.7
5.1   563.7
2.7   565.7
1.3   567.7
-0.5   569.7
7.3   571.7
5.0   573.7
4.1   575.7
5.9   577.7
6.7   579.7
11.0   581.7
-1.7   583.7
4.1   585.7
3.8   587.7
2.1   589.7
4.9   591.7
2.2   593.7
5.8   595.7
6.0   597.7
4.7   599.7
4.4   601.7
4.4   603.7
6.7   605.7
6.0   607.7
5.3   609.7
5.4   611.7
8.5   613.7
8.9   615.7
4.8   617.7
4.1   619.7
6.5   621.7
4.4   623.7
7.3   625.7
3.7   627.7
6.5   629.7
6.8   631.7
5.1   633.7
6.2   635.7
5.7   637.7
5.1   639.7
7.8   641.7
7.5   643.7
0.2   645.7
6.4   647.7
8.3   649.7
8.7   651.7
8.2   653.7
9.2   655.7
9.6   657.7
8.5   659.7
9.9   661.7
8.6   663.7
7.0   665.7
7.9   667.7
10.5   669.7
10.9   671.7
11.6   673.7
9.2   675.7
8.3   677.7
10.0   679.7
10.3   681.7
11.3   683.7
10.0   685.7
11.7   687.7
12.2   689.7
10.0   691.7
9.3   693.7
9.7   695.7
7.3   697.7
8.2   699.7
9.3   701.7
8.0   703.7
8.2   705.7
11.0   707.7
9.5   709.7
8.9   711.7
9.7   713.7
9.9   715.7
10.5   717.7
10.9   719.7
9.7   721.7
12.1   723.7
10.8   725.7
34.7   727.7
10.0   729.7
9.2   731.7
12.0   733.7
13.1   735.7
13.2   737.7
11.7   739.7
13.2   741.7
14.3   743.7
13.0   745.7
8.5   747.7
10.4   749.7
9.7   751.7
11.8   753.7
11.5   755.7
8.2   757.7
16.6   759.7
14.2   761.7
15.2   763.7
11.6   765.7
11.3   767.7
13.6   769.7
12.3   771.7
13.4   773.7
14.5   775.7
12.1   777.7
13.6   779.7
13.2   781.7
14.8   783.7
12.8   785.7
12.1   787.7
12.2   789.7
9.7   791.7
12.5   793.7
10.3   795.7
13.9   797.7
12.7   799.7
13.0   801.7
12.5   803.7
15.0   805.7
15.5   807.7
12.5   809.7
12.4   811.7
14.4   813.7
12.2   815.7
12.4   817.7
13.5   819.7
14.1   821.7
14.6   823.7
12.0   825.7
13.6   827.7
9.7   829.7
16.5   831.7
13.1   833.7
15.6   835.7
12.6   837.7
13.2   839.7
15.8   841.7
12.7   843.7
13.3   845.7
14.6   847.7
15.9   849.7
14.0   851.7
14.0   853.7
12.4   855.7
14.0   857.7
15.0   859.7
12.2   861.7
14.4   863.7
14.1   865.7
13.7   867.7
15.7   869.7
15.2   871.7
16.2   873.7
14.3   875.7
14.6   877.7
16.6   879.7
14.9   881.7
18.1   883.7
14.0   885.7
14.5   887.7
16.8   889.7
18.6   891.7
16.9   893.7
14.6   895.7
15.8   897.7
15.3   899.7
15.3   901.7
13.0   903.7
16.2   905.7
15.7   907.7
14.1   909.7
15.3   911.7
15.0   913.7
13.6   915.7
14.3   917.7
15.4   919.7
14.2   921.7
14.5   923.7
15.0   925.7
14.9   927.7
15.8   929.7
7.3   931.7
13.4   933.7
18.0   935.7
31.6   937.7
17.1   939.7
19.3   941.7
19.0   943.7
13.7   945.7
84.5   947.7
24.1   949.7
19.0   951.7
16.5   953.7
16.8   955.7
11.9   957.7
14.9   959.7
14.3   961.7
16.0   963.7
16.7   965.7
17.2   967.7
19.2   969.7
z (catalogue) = 0.626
